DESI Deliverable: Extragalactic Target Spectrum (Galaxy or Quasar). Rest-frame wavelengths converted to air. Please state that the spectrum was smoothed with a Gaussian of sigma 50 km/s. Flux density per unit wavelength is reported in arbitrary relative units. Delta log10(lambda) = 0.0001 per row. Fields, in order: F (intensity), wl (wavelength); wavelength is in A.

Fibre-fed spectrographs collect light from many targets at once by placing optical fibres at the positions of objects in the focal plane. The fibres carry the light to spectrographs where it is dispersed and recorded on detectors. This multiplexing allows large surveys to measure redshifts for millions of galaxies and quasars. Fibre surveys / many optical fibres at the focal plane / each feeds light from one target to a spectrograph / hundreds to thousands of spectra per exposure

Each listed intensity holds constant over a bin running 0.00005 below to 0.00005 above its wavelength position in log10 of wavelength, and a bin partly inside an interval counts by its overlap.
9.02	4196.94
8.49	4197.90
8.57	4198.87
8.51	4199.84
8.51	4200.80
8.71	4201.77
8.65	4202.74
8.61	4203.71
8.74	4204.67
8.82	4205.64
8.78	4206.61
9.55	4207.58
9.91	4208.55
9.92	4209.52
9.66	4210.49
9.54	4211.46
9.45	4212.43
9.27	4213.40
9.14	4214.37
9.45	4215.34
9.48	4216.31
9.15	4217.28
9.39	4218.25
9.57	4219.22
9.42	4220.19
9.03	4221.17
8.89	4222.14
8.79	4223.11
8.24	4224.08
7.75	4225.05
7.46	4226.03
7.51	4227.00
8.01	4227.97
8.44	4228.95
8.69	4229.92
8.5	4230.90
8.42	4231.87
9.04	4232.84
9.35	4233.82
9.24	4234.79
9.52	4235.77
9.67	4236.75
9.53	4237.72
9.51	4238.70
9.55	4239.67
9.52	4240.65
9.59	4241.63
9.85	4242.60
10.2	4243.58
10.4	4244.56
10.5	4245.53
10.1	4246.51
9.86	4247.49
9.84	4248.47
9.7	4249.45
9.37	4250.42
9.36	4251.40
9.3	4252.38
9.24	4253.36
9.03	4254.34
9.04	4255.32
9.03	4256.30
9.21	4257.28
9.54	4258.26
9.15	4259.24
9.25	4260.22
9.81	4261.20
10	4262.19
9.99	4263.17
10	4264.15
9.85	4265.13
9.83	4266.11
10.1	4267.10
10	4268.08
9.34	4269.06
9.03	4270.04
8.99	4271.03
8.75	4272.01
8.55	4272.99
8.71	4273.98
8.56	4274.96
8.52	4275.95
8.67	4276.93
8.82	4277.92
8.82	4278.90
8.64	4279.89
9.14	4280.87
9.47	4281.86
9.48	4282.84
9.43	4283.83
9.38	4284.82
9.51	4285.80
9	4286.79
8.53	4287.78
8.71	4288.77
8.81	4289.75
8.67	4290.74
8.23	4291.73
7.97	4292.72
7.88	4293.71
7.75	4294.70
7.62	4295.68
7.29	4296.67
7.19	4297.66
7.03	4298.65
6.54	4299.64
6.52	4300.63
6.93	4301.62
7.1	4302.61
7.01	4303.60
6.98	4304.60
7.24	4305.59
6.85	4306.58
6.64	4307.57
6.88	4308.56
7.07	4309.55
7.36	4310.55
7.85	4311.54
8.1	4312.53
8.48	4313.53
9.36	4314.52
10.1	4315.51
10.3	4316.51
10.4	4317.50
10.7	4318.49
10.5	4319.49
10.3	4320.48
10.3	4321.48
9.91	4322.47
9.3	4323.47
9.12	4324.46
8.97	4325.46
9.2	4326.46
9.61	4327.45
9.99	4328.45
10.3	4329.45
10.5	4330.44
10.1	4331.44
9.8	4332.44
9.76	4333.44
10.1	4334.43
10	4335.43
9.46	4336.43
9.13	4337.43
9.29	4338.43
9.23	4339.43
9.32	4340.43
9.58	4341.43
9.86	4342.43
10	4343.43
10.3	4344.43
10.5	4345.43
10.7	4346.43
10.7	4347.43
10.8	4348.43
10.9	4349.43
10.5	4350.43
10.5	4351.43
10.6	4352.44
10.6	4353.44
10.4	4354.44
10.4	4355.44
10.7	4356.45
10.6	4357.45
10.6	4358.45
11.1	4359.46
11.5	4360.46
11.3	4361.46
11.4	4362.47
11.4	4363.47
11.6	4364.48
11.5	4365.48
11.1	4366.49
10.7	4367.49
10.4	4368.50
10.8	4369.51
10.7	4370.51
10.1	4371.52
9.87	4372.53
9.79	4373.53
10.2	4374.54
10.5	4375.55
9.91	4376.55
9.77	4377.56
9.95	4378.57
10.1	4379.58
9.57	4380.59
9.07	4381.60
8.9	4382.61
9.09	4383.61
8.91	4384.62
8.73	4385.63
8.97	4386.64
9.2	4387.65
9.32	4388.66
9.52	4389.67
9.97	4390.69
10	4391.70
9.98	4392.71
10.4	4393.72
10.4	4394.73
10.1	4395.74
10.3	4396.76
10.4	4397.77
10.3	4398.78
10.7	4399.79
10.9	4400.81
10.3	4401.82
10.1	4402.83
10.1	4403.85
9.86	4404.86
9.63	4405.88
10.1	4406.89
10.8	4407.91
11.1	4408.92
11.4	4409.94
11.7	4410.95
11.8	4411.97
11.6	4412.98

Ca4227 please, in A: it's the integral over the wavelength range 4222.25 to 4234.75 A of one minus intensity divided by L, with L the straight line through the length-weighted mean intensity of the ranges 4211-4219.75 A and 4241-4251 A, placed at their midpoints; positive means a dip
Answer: 1.6 A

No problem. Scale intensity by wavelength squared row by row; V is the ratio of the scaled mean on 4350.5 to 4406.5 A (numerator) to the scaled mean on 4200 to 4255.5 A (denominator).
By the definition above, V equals 1.2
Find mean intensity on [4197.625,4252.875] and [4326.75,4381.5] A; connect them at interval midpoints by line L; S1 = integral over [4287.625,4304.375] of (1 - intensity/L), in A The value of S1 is 3.7 A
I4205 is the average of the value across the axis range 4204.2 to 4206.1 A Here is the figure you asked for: 8.77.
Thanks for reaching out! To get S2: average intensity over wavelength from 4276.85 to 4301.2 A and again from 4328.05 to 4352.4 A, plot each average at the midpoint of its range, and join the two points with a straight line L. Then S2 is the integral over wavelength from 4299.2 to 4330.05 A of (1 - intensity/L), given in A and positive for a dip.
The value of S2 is 2.2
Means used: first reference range 8.35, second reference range 10.1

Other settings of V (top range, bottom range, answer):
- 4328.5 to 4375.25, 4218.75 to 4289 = 1.18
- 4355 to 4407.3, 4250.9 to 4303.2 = 1.22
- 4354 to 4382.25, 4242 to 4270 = 1.15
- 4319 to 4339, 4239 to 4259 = 1.06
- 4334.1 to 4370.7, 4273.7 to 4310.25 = 1.34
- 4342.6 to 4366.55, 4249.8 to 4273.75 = 1.20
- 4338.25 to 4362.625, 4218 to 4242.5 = 1.24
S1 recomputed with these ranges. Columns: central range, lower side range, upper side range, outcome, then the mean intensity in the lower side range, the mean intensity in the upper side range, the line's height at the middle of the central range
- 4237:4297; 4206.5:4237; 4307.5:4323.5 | -1.1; 9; 9.09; 9.04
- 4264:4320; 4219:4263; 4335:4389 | 6.5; 9.23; 10.2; 9.63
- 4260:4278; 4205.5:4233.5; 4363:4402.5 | -0.1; 8.94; 10.1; 9.29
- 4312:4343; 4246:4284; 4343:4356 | 1.5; 9.32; 10.5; 10.2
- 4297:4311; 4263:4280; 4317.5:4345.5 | 3.8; 9.17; 9.82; 9.53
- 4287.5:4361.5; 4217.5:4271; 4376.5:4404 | 3.0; 9.3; 9.81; 9.58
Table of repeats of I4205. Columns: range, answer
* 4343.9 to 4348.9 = 10.6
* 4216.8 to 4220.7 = 9.37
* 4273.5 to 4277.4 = 8.62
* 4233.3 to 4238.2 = 9.45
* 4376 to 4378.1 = 9.88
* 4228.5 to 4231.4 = 8.55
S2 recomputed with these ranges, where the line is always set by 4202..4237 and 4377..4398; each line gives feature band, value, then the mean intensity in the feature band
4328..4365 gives -3.48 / 10.4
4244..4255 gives -0.74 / 9.69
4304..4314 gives 2.13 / 7.33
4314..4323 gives -0.81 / 10.2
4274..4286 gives 0.26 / 9.02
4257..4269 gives -0.77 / 9.72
